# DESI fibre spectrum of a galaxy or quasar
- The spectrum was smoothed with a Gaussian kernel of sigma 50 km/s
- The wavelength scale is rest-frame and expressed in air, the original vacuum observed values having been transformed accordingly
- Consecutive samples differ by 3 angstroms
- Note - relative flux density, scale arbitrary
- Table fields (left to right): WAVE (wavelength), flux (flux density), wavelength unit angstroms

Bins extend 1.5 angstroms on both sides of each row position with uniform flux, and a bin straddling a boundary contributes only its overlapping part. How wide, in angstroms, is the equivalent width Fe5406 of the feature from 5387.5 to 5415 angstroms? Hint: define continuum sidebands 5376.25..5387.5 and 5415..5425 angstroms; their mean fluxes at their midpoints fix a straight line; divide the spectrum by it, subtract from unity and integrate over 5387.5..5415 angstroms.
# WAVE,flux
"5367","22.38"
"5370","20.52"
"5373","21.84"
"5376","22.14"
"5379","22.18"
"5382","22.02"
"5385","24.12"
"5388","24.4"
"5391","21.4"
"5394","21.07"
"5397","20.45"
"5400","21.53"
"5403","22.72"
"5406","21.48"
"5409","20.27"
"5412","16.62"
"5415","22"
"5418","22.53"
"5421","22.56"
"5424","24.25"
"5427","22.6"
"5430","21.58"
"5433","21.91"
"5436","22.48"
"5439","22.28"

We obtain 2.21 angstroms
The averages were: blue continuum 22.8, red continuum 22.9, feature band 21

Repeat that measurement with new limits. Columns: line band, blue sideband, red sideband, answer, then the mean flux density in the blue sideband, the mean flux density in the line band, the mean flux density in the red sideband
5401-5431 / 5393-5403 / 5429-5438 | 0.0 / 21.3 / 21.7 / 22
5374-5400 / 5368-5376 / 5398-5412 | -1.2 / 21.4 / 22.2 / 20.9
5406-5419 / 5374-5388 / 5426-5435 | 1.1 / 22.8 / 20.4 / 22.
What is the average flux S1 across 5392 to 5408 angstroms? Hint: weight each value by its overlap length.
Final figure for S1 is 21.4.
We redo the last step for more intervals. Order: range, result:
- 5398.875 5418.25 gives 20.9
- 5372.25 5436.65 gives 21.9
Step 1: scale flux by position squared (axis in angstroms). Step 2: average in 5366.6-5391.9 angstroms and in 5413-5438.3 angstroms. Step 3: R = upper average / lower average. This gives 1.02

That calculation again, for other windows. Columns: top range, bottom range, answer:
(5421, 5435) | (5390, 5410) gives 1.07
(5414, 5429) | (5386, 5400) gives 1.05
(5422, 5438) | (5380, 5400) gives 1.03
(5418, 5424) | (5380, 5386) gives 1.02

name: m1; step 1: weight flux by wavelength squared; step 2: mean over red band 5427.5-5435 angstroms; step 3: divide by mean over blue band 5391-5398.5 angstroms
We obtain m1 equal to 1.06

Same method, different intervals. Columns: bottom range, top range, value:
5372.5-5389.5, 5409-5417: 0.87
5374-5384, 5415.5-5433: 1.03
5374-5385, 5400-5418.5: 0.94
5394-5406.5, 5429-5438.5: 1.04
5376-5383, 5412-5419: 0.96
